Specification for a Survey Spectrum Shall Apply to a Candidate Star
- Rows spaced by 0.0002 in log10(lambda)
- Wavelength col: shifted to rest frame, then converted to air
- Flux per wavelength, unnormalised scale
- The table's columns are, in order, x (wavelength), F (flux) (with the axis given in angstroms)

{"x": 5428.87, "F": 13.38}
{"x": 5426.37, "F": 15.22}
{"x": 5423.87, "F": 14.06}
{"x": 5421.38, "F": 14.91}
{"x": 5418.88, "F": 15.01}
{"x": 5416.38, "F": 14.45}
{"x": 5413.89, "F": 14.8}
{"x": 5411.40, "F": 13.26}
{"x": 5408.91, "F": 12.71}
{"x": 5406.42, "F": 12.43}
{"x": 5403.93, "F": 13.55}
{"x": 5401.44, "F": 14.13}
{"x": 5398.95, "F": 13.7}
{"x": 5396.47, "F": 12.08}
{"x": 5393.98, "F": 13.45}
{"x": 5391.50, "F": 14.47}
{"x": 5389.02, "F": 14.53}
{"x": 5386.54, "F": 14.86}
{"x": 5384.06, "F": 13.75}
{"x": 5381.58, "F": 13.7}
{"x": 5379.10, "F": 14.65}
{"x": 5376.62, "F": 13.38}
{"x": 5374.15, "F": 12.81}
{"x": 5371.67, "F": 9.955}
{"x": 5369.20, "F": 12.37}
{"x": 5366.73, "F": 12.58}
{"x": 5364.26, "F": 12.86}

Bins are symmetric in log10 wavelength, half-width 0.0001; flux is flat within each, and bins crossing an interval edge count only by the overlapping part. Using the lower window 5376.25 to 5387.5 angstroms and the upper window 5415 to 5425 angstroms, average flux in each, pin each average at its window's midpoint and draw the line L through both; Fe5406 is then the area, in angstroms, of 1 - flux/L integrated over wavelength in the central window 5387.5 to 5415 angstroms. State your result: 1.5 angstroms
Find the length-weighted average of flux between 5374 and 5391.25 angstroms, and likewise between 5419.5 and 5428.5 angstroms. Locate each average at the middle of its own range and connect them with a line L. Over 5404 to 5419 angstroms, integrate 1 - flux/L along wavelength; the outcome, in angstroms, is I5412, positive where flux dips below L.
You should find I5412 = 0.8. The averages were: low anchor 14.1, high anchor 14.6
